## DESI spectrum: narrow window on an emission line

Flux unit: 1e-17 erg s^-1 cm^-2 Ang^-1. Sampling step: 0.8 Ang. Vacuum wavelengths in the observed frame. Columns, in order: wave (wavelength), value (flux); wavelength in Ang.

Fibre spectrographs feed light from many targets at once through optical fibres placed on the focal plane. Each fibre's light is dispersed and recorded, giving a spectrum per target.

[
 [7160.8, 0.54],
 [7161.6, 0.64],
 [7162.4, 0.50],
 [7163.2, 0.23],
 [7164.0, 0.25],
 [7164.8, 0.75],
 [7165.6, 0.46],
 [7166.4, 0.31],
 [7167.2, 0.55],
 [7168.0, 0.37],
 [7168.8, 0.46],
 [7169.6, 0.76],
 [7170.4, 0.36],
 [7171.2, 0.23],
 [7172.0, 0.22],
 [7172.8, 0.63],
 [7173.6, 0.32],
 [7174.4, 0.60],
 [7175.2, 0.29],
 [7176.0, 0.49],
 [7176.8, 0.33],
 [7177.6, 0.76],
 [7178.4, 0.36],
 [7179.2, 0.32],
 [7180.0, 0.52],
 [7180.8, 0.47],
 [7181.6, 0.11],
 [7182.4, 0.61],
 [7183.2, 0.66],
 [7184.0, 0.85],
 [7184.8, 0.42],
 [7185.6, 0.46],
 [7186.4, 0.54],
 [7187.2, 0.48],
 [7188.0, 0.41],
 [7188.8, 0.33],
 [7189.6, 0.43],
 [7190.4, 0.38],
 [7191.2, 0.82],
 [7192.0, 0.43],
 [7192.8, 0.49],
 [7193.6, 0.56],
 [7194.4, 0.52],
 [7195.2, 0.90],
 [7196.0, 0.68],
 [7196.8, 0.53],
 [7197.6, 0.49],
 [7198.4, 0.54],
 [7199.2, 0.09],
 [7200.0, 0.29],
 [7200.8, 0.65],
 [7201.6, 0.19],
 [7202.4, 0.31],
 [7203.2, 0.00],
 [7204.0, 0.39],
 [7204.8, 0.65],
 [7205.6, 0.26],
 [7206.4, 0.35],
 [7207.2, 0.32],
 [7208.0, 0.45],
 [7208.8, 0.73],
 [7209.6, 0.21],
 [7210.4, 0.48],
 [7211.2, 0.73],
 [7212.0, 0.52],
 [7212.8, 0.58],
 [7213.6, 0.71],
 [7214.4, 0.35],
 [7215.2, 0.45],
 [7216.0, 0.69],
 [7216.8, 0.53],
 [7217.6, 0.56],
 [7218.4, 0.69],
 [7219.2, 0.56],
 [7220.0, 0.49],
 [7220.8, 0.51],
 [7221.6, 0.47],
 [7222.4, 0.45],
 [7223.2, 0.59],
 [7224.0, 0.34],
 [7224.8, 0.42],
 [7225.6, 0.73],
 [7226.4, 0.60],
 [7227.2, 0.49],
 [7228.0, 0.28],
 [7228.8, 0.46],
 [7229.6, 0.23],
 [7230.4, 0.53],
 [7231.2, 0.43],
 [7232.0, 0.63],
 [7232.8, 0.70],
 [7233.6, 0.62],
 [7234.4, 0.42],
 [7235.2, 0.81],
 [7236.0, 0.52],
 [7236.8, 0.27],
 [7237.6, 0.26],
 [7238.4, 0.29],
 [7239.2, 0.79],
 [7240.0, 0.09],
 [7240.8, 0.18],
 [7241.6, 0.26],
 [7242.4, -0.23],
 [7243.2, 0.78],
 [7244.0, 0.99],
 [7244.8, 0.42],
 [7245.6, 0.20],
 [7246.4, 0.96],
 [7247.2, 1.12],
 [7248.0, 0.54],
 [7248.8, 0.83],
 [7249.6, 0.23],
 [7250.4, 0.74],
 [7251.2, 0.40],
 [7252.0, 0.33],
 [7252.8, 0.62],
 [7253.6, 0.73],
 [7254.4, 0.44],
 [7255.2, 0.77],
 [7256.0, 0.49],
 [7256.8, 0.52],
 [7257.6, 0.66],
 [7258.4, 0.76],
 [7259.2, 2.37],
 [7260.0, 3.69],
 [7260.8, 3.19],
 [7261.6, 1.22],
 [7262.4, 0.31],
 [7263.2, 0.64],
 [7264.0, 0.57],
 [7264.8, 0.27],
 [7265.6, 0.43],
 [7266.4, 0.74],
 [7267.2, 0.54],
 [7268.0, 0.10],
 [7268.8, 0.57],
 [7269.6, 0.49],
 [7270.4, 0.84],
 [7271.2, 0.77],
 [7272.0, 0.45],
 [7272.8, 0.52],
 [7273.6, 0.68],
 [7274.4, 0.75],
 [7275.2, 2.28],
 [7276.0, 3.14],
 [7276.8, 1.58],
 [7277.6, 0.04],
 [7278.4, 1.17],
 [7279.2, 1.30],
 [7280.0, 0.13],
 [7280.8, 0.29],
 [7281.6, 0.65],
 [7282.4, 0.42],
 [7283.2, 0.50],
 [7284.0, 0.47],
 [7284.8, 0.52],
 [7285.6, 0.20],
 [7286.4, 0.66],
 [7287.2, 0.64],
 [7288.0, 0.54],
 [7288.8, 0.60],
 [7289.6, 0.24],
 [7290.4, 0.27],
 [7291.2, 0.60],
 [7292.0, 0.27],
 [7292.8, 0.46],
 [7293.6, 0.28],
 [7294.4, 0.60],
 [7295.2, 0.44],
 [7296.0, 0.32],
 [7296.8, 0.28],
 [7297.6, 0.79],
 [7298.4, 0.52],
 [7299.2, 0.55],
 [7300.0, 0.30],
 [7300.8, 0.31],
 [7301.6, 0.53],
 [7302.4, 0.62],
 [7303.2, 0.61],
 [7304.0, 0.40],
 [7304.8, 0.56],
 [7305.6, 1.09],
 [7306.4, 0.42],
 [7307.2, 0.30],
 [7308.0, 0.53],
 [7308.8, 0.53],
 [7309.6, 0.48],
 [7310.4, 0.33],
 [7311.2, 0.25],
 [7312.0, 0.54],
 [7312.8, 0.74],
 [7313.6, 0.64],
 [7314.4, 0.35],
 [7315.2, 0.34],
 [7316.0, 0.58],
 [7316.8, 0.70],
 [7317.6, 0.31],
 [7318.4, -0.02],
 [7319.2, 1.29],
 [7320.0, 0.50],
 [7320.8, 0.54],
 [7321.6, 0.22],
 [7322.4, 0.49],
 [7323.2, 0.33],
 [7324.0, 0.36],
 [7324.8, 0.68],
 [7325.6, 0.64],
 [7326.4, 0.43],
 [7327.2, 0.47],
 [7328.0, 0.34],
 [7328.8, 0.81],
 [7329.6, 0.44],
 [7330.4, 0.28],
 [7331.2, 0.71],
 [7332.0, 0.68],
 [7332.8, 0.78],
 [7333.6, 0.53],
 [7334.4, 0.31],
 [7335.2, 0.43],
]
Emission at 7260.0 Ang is [S II]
